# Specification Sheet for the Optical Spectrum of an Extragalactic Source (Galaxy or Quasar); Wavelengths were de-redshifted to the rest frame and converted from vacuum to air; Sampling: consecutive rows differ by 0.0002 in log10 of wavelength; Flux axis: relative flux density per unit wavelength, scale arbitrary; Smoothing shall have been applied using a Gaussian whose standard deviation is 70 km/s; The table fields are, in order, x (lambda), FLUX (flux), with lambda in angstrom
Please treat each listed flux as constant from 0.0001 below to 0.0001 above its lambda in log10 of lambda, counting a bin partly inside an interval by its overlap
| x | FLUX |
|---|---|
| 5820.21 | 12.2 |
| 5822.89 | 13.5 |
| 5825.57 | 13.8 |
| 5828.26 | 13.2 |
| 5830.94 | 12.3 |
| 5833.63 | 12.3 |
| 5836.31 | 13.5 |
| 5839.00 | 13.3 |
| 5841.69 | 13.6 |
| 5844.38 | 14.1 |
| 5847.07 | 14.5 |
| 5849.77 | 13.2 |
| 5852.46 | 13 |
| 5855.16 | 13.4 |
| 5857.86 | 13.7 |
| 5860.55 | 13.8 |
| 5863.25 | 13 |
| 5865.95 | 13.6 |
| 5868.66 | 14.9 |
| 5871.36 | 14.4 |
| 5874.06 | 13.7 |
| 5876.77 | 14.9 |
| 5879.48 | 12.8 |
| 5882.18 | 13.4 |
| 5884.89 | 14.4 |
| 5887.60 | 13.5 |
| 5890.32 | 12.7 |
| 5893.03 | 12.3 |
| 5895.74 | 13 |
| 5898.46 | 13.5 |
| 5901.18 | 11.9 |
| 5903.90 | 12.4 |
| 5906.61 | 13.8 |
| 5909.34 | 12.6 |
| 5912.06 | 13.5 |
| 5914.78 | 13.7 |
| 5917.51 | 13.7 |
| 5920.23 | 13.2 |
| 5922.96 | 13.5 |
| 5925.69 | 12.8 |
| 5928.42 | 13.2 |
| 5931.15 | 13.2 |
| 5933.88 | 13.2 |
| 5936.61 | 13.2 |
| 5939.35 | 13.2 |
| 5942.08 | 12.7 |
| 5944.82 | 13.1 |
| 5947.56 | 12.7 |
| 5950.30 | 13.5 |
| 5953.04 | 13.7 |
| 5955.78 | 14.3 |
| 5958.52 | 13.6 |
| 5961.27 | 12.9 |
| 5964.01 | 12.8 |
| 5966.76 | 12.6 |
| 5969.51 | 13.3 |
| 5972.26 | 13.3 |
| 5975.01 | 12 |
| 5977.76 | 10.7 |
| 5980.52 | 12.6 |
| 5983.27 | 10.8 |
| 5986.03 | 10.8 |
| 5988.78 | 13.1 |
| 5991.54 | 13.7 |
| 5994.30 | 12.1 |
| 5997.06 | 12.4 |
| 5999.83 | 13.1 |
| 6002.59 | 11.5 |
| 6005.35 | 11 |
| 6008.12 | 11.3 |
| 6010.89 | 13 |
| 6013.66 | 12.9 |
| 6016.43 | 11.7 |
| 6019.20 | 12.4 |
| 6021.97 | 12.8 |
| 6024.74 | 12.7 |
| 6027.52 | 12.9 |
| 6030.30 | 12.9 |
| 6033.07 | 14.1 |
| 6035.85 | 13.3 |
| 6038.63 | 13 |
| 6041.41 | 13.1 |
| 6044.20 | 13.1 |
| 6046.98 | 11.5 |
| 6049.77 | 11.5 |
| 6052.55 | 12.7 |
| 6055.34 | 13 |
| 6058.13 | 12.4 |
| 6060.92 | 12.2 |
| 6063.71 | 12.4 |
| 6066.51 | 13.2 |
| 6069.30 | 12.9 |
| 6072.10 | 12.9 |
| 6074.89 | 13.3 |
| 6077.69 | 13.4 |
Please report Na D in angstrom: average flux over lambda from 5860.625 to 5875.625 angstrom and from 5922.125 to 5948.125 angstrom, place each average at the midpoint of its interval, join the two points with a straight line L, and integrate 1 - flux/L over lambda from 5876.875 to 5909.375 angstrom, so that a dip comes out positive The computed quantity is 1.18 angstrom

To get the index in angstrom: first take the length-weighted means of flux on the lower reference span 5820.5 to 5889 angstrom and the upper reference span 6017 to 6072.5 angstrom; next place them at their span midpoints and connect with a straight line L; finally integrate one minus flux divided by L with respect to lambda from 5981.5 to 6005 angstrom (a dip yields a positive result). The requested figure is 1.48 angstrom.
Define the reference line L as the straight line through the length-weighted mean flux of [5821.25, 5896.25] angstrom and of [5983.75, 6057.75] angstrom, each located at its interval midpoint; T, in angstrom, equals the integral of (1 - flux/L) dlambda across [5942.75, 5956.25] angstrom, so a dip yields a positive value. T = -0.45 angstrom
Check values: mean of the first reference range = 13.5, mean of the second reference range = 12.5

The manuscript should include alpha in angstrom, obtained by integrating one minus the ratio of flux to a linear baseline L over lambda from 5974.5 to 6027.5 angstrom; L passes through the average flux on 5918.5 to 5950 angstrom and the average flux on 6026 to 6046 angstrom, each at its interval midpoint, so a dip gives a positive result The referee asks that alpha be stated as 3.97 angstrom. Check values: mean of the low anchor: 13.1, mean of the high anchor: 13.2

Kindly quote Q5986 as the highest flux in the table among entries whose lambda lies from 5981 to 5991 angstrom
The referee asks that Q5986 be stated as 13.1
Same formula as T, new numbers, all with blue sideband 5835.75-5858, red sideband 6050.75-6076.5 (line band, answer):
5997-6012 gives 1.14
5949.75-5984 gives 0.88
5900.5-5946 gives 0.56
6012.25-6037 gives 0.11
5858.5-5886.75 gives -0.83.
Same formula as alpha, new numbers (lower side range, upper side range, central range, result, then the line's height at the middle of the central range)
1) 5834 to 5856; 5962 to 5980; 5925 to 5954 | -0.9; 12.7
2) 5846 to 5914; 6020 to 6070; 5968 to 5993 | 1.5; 13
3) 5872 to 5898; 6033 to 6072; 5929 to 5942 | 0.1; 13.2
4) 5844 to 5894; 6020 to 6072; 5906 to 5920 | 0.0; 13.4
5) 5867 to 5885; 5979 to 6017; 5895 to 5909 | 0.8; 13.6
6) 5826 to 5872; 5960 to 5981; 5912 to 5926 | -0.5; 12.9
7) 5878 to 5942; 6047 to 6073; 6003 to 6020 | 1.0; 12.7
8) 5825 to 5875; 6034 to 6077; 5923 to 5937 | 0.1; 13.2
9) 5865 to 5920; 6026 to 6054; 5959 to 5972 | 0.1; 13.1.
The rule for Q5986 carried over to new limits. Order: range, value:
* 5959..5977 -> 13.3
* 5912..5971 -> 14.3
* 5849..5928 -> 14.9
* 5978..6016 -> 13.7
